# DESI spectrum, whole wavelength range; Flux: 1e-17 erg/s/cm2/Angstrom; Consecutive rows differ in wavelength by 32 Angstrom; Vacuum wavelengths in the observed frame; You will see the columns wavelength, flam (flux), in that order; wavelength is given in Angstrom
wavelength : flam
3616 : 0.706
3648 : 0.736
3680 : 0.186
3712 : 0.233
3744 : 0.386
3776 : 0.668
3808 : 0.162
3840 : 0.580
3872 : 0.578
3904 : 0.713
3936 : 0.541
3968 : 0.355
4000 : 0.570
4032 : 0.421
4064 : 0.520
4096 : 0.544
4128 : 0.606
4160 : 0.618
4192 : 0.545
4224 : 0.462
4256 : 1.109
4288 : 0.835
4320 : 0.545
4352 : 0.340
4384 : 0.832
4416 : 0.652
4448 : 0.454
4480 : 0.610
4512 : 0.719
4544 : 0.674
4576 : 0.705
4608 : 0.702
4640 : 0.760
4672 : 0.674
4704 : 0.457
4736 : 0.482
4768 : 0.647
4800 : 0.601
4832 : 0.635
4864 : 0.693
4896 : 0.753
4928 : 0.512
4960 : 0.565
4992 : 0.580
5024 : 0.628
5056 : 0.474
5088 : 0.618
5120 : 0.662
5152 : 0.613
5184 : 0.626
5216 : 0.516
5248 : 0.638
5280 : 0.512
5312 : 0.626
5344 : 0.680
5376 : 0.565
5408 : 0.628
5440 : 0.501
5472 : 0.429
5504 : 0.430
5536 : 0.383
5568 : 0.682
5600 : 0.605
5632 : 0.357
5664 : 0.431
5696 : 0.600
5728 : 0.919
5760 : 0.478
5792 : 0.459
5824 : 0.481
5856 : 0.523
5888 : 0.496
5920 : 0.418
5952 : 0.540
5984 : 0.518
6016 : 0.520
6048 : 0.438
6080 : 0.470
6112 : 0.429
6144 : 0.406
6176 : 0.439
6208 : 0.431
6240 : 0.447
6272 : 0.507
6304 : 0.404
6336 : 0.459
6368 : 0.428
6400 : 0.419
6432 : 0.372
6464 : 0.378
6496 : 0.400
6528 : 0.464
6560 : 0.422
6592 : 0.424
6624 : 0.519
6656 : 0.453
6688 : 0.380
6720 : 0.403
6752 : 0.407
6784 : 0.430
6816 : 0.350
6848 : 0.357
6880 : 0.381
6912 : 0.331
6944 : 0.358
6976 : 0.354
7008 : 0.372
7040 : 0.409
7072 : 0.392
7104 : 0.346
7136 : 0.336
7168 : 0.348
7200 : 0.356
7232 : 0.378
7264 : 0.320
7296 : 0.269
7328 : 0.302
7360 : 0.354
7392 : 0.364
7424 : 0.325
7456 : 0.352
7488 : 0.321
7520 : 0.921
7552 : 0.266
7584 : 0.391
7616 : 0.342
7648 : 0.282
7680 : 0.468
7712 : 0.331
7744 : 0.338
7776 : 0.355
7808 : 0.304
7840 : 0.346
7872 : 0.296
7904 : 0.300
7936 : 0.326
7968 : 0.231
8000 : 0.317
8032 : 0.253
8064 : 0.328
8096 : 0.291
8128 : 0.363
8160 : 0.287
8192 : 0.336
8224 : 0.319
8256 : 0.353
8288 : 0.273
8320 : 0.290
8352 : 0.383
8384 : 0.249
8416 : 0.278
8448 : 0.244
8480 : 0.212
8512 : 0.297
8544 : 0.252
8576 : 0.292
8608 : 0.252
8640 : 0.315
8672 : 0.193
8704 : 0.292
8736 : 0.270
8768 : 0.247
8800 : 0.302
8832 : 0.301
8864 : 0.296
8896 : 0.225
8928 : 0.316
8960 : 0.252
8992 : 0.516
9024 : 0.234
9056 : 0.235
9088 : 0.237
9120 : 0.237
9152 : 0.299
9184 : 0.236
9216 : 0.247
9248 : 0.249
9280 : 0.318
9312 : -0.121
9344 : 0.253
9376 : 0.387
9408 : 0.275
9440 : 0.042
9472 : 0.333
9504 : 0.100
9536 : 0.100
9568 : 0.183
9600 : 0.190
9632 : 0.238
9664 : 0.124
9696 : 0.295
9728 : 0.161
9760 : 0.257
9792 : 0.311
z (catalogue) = 0.15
